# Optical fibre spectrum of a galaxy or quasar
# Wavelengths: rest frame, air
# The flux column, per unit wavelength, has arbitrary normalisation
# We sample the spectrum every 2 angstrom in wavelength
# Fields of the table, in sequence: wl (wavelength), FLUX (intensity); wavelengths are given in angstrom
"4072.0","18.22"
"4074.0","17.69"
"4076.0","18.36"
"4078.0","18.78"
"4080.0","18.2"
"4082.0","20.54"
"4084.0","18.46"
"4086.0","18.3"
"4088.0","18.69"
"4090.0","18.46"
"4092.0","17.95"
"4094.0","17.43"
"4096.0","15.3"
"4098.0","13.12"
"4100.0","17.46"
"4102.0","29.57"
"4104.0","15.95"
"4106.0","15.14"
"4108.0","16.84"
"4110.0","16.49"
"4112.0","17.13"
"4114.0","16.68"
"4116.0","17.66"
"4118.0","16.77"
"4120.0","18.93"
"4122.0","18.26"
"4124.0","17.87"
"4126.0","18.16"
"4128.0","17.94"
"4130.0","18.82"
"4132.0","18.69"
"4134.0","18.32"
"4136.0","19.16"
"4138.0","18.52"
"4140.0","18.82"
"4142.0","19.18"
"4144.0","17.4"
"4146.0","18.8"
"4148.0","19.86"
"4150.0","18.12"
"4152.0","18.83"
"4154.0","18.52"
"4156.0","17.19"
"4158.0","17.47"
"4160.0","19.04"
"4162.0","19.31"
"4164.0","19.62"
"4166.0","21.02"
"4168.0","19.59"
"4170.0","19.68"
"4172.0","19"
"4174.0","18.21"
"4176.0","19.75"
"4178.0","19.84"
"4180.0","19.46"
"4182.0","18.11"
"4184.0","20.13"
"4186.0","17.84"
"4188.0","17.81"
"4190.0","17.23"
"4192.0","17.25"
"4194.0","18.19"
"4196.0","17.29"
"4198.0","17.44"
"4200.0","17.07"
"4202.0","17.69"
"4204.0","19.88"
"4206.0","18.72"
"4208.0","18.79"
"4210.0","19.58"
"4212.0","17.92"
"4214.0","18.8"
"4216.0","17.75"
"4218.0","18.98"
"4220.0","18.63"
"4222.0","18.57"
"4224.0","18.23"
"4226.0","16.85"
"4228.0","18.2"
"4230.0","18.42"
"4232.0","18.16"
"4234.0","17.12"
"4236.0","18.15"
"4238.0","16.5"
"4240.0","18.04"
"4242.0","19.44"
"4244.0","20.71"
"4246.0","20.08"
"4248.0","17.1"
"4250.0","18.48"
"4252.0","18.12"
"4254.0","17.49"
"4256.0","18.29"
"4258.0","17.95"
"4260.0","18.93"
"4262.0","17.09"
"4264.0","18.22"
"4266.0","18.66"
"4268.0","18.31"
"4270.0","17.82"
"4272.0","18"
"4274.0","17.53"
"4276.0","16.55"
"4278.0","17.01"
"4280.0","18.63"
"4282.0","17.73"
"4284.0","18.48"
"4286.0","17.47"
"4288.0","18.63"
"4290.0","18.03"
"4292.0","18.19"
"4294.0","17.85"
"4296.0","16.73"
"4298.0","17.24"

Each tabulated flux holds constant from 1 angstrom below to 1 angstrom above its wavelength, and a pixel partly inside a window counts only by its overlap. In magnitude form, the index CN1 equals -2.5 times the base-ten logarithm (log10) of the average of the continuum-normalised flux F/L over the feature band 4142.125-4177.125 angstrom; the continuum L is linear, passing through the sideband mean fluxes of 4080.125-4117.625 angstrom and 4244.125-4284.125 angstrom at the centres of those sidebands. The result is -0.06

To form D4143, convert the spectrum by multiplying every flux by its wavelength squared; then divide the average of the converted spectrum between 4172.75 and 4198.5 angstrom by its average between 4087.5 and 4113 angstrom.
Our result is 1.09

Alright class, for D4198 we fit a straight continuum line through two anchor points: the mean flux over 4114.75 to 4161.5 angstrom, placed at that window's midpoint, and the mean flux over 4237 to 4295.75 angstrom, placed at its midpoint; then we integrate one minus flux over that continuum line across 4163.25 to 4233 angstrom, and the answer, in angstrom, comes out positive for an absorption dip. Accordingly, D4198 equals -1.2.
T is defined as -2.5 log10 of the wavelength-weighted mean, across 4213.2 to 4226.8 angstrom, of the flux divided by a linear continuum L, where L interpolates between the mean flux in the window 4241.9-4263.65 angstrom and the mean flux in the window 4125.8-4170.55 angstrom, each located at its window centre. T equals 0.02 mag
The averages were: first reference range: 18.8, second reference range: 18.5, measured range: 18.3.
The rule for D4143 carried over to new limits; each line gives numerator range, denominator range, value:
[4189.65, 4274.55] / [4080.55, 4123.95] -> 1.08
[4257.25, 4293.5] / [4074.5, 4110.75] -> 1.08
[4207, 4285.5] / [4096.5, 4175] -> 1.04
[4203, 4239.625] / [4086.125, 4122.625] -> 1.09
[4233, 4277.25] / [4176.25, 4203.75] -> 1.03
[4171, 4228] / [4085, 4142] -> 1.07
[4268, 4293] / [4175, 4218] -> 1.01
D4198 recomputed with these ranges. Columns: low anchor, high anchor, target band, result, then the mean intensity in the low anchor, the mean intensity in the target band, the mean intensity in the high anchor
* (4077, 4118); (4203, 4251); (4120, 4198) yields -2.0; 17.9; 18.6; 18.5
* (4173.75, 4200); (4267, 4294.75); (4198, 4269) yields -0.8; 18.3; 18.3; 17.9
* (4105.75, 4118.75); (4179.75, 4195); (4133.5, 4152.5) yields -1.5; 16.8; 18.7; 18.2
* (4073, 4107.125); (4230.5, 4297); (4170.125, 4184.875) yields -0.9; 18.2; 19.2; 18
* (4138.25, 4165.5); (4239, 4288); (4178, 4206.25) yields 0.5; 18.7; 18.2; 18.2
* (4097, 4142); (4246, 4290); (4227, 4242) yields 0.1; 18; 17.9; 18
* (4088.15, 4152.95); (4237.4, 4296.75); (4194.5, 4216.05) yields -0.3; 18.1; 18.3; 18.1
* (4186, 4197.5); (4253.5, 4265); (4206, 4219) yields -0.7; 17.6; 18.6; 18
